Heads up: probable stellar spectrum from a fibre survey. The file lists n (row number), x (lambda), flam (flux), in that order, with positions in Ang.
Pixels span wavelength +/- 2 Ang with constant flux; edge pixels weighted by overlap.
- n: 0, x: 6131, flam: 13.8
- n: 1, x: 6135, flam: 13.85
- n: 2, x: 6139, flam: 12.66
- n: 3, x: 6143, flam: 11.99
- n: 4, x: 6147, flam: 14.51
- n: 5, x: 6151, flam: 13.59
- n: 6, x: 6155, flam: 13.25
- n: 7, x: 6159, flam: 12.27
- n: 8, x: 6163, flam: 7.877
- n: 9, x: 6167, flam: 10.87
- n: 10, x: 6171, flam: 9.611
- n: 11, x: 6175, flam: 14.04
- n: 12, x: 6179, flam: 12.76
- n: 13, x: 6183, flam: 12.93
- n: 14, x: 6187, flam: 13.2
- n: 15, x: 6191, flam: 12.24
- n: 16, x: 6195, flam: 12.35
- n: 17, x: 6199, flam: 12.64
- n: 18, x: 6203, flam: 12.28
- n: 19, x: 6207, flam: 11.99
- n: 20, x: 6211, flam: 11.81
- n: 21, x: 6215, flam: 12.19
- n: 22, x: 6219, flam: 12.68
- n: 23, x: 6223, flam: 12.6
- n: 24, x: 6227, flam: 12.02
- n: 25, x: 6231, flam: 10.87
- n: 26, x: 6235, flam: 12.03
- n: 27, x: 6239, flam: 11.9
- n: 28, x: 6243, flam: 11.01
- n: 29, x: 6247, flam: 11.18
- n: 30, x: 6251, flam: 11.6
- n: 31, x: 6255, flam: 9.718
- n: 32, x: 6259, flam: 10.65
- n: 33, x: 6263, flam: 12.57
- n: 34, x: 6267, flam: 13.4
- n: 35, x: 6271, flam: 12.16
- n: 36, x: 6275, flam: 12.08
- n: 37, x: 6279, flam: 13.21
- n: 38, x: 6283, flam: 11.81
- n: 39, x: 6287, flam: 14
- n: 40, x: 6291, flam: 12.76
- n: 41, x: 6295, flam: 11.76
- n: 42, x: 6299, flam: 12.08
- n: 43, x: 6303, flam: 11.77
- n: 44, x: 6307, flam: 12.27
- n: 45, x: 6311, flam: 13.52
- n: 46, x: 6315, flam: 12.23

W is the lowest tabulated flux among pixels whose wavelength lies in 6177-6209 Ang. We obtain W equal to 11.99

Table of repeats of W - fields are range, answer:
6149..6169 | 7.877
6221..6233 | 10.87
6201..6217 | 11.81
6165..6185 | 9.611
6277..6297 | 11.76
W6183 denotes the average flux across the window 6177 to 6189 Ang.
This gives 13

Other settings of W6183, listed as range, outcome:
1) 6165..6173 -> 10.2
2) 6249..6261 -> 10.7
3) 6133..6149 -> 13.3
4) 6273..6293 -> 12.8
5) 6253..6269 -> 11.6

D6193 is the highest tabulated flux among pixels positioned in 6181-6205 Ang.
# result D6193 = 13.2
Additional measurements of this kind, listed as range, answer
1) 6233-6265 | 12.57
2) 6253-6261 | 10.65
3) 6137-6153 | 14.51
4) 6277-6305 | 14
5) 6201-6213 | 12.28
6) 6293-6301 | 12.08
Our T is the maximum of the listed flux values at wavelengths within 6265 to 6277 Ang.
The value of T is 13.4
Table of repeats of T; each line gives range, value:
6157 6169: 12.27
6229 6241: 12.03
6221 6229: 12.6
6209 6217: 12.19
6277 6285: 13.21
